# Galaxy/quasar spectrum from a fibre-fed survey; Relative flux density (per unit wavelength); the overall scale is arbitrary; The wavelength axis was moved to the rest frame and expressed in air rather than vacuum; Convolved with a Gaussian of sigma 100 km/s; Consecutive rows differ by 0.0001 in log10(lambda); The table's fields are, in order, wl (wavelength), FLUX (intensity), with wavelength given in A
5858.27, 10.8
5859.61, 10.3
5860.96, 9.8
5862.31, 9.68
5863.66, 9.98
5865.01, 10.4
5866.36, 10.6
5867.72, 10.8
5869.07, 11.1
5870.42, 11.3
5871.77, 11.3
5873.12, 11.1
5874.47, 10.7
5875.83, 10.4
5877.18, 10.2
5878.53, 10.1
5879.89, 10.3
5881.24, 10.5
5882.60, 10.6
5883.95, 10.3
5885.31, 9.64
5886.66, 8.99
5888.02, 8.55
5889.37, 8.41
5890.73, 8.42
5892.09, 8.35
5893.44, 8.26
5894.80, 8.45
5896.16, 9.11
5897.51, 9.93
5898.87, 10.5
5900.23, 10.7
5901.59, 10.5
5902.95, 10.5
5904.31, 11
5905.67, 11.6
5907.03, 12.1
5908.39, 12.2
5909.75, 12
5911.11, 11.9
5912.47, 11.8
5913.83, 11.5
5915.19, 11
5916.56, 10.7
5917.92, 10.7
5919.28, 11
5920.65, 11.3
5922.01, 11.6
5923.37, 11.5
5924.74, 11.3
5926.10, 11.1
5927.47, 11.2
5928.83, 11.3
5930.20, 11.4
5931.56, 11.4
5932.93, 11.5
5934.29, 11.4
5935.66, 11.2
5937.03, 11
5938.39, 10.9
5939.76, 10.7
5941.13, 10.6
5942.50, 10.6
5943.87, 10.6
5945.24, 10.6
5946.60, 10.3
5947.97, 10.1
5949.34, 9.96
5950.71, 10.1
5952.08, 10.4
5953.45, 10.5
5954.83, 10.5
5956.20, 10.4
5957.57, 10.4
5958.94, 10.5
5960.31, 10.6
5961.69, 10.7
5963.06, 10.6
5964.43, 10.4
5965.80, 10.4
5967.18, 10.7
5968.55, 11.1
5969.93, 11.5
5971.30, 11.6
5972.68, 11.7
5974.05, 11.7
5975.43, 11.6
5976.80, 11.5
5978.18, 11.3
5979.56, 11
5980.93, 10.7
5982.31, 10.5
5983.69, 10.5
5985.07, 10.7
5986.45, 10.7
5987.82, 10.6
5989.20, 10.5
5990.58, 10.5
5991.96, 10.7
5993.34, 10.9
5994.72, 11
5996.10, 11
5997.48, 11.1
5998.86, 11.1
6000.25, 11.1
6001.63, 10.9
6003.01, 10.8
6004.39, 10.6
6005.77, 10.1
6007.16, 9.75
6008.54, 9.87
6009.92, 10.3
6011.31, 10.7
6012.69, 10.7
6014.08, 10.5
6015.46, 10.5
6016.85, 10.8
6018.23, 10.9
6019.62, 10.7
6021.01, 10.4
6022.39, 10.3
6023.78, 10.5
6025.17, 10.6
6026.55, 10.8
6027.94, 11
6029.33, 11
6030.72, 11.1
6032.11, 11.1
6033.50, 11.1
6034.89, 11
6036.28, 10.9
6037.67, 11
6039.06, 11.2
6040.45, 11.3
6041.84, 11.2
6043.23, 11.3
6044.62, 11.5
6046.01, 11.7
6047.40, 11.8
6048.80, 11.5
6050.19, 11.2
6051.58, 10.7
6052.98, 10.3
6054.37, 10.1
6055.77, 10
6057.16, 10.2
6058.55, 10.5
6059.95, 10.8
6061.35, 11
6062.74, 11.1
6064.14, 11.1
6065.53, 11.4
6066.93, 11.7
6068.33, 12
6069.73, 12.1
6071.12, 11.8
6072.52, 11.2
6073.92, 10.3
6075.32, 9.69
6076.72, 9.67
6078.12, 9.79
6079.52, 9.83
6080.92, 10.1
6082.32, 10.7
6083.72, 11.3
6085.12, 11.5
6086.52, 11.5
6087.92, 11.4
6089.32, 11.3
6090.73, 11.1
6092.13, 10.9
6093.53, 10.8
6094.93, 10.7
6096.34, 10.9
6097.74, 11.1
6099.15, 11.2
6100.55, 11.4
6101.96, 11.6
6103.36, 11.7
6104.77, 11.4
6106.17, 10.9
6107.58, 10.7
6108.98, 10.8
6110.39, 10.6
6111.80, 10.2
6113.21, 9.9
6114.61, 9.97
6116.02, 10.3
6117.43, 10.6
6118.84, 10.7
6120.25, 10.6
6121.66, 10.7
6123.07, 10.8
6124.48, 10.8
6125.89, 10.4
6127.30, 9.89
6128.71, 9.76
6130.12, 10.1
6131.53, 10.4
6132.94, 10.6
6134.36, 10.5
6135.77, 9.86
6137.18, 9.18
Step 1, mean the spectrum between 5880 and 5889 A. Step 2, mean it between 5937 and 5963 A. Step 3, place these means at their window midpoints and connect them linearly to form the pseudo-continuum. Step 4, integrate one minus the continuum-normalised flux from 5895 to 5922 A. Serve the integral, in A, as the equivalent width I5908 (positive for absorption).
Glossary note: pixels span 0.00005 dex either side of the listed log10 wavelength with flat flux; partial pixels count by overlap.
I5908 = -2.68 A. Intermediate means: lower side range 9.76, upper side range 10.5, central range 11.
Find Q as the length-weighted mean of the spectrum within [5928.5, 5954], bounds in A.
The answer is 10.8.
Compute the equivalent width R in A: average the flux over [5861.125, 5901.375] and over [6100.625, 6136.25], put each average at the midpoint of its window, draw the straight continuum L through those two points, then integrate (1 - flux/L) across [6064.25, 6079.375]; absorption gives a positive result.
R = -0.7 A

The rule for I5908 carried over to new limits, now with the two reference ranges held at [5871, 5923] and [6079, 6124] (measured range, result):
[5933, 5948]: -0.37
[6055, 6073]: -0.61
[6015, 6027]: 0.09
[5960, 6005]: -1.32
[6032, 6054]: -0.87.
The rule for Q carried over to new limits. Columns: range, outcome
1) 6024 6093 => 11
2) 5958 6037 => 10.8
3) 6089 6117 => 10.9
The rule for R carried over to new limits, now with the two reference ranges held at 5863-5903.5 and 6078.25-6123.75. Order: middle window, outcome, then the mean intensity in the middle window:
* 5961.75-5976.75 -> -1.16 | 11.1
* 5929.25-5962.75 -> -1.47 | 10.7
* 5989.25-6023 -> -0.52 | 10.6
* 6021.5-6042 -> -0.70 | 10.9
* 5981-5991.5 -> -0.19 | 10.6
